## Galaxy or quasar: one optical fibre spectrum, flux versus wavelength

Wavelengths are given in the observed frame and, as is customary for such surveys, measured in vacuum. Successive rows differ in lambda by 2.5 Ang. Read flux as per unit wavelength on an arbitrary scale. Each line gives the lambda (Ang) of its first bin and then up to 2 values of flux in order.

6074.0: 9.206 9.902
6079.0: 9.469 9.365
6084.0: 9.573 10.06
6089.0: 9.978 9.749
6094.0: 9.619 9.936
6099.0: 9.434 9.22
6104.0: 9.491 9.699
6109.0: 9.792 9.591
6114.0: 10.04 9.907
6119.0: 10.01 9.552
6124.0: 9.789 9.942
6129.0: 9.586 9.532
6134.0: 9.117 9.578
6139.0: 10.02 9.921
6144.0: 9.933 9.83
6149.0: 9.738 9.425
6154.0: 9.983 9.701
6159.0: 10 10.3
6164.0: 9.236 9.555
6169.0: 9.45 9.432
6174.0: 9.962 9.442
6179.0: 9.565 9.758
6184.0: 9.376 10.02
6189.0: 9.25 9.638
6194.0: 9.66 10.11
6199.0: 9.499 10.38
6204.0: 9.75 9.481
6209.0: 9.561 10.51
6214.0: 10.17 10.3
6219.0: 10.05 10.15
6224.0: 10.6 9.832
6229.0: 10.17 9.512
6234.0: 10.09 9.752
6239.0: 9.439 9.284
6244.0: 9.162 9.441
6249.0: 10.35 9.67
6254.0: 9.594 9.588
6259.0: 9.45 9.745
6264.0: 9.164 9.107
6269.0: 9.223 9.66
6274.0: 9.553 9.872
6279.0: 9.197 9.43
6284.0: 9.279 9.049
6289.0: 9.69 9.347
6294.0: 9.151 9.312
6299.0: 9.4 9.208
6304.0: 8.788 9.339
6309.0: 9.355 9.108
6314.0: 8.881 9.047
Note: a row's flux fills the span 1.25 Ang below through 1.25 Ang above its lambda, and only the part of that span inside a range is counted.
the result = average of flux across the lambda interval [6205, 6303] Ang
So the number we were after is 9.63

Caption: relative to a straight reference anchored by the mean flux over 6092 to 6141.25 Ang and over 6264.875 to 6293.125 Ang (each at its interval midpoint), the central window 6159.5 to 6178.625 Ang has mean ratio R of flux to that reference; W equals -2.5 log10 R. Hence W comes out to -0.01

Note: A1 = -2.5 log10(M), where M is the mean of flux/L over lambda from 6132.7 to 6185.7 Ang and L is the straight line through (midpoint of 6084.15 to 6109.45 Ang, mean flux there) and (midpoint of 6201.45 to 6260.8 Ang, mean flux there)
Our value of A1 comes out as 0.008 mag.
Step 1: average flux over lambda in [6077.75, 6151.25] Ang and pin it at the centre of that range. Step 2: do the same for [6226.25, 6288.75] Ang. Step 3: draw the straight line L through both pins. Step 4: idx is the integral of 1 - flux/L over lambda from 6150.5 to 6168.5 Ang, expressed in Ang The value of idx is -0.2 Ang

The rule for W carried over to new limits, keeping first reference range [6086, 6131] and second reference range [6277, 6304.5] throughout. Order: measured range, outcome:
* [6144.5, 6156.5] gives -0.01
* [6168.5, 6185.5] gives 0.00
